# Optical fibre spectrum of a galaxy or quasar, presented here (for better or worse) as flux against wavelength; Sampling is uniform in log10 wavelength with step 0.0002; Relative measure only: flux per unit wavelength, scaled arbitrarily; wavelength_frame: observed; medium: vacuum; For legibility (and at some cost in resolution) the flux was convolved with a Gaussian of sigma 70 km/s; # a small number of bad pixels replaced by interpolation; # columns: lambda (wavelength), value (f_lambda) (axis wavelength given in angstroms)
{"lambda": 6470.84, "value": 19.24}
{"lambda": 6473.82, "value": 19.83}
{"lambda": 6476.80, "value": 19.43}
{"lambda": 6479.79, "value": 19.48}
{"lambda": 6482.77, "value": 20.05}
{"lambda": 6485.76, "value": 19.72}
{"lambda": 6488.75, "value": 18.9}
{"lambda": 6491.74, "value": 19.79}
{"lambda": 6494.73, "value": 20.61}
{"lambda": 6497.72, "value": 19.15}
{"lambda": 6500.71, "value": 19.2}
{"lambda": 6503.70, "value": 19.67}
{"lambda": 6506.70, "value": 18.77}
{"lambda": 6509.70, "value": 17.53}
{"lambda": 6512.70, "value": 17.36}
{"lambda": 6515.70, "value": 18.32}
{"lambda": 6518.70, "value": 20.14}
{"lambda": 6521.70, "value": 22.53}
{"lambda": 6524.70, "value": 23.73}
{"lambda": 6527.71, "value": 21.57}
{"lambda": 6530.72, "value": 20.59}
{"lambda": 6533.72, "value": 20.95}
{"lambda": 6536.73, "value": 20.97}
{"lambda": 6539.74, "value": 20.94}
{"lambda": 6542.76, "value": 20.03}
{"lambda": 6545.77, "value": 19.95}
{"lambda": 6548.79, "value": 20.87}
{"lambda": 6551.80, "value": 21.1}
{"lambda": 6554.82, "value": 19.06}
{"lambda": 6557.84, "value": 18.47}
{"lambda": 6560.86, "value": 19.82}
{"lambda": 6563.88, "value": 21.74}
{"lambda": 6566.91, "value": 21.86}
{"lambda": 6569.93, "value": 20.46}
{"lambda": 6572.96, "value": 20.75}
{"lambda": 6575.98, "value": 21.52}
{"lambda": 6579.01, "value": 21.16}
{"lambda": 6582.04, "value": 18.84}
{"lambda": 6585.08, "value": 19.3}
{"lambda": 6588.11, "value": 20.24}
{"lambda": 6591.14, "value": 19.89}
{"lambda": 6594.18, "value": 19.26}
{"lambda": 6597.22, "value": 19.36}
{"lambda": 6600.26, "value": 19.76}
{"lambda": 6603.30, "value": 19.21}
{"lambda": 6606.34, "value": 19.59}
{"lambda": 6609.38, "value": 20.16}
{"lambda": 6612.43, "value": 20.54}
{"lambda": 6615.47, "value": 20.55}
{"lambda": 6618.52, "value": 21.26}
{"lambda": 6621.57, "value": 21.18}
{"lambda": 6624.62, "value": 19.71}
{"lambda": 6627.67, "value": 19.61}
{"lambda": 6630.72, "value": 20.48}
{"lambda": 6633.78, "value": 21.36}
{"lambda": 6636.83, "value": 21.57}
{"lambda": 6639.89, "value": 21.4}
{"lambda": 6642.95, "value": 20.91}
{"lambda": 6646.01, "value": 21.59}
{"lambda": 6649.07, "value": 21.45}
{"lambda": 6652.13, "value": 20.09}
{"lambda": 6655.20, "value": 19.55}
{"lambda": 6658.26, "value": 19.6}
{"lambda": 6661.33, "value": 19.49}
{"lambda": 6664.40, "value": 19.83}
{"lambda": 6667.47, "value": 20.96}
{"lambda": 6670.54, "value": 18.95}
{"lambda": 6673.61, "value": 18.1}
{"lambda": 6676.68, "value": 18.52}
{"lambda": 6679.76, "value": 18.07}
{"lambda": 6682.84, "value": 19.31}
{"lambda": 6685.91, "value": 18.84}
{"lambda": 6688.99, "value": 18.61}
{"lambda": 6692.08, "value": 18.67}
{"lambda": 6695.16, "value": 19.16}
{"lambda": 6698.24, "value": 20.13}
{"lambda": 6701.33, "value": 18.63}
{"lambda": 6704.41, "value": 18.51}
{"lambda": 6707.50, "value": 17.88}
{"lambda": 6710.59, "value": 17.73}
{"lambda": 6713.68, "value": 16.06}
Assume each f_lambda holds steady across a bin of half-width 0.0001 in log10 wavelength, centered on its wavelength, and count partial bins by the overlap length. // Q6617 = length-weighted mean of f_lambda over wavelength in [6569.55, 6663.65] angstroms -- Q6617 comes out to 20.3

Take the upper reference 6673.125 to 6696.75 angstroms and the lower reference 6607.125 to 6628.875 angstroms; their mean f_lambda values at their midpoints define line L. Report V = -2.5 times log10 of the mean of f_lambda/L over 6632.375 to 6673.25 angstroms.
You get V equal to -0.050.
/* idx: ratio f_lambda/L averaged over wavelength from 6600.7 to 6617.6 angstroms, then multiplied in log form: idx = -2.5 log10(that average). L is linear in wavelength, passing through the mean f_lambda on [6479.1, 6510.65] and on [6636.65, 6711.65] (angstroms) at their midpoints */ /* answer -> -0.03 mag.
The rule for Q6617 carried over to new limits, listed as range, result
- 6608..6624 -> 20.7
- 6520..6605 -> 20.5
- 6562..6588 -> 20.7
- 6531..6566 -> 20.4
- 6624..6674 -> 20.3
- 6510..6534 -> 20.5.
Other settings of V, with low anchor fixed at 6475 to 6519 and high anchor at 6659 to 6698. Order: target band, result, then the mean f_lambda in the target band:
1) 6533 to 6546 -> -0.079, 20.6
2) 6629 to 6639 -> -0.109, 21.1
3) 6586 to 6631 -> -0.050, 20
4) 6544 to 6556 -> -0.062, 20.3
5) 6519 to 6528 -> -0.170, 22.4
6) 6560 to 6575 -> -0.100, 21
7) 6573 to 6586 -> -0.064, 20.3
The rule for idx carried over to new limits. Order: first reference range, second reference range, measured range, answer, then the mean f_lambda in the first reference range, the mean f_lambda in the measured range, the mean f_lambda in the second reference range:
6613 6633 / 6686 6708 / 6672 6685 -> 0.04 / 20.5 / 18.5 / 18.8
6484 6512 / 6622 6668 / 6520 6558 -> -0.07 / 19.2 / 20.9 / 20.5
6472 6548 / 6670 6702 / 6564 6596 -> -0.05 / 20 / 20.4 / 18.8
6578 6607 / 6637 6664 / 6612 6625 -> -0.04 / 19.6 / 20.7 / 20.5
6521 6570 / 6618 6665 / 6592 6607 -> 0.07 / 20.8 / 19.4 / 20.6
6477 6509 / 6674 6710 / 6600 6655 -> -0.09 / 19.5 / 20.6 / 18.7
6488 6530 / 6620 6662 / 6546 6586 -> -0.01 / 19.8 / 20.4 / 20.6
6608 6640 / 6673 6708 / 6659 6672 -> -0.02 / 20.7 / 19.8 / 18.7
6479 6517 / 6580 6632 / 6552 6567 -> -0.03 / 19.1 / 20.1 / 19.9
